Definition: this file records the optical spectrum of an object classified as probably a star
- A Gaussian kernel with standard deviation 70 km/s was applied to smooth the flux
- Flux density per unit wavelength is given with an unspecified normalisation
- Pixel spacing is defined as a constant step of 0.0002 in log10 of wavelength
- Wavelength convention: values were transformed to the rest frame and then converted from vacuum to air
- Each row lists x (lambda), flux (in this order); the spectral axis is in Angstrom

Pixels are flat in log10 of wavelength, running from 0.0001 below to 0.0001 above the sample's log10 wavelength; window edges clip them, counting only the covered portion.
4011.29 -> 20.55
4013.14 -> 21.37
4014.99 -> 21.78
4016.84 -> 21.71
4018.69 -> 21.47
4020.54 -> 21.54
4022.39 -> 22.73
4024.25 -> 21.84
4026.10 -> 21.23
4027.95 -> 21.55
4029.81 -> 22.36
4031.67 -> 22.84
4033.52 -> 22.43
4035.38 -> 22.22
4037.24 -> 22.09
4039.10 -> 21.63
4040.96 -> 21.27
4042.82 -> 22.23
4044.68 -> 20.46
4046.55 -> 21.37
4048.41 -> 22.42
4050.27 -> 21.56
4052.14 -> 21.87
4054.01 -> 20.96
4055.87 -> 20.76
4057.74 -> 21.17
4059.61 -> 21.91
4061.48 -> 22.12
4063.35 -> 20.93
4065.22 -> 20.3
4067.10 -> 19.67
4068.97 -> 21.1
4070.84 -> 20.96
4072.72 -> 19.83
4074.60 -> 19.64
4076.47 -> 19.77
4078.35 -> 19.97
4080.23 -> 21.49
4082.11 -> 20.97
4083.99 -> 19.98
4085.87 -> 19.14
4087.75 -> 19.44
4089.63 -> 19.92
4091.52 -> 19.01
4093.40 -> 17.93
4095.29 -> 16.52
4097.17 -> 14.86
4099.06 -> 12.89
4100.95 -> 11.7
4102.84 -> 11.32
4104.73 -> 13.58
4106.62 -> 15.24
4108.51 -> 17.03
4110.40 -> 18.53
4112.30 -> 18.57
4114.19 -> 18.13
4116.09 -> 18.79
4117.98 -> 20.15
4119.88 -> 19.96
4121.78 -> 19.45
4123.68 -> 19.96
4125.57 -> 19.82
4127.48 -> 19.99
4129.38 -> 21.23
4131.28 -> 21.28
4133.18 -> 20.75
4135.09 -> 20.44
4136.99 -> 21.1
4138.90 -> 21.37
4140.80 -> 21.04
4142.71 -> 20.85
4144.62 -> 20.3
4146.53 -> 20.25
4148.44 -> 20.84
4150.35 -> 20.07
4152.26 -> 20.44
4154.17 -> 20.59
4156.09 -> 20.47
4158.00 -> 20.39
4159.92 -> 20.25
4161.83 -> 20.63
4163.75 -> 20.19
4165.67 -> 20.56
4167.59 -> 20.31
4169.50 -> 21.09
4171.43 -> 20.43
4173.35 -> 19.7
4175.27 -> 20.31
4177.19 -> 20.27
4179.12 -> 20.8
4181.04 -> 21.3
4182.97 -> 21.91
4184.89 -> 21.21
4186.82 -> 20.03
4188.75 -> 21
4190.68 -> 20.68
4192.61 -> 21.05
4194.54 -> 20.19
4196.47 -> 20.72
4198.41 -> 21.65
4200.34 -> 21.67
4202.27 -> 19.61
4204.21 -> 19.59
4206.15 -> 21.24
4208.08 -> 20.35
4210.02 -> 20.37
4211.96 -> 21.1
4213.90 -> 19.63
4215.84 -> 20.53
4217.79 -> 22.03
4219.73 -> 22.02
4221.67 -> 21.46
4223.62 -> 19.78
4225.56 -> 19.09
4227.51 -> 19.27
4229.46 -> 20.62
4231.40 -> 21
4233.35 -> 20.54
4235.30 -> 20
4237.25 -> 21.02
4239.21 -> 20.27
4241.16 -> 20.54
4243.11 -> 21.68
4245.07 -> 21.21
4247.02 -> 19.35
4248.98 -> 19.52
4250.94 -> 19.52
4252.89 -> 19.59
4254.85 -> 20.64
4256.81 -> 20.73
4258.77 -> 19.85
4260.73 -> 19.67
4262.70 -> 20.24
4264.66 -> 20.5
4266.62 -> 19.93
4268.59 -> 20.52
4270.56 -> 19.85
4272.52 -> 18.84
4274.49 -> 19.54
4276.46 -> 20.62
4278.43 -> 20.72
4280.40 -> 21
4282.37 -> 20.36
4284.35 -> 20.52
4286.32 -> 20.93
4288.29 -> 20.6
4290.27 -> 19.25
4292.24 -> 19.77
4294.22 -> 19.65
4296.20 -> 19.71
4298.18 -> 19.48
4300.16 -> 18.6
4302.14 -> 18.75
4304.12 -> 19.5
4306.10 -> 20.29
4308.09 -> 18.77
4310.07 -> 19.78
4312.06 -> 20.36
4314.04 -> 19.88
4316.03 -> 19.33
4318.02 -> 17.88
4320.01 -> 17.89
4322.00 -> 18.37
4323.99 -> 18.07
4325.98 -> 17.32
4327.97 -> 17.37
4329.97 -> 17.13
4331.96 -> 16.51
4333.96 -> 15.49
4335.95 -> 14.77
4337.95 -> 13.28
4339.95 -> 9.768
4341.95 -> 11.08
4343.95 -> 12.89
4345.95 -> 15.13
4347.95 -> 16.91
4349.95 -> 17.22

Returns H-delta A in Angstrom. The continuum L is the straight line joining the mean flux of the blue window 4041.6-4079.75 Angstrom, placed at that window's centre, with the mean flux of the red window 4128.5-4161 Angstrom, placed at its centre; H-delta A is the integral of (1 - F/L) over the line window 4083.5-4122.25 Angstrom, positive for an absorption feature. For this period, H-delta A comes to 6.76 Angstrom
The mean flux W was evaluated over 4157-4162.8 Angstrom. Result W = 20.4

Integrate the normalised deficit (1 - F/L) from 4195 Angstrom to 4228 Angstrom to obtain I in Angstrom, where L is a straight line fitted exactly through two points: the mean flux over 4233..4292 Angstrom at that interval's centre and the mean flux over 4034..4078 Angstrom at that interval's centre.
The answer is -0.2 Angstrom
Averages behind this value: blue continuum 21.1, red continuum 20.2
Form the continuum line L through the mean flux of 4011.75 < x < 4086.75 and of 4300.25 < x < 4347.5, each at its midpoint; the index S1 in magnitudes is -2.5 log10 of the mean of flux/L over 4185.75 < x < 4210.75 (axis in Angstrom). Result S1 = -0.09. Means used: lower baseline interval 21.3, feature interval 20.6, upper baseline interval 17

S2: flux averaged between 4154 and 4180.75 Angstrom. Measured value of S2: 20.4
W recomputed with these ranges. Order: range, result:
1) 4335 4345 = 12.4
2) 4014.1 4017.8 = 21.7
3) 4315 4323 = 18.4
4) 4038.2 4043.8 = 21.7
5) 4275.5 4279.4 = 20.7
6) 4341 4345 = 12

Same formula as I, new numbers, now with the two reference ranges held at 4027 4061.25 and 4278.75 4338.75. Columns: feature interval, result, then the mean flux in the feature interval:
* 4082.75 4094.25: 1.1 Angstrom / 19.3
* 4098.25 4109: 3.9 Angstrom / 13.5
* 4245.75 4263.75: -0.5 Angstrom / 19.9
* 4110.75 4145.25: 1.0 Angstrom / 20.1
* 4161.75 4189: -0.5 Angstrom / 20.6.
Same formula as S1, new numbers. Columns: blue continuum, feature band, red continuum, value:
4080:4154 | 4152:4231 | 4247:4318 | -0.071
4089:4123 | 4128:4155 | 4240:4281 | -0.177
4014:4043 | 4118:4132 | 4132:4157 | 0.035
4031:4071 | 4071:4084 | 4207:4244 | 0.055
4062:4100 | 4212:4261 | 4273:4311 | -0.038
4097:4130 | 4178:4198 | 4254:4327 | -0.144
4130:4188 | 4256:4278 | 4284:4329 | -0.025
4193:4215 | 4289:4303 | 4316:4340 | -0.104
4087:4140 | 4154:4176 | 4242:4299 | -0.087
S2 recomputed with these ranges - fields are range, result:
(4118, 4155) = 20.5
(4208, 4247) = 20.6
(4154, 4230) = 20.6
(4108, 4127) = 19.1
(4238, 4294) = 20.2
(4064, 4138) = 18.7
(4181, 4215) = 20.7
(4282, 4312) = 19.7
